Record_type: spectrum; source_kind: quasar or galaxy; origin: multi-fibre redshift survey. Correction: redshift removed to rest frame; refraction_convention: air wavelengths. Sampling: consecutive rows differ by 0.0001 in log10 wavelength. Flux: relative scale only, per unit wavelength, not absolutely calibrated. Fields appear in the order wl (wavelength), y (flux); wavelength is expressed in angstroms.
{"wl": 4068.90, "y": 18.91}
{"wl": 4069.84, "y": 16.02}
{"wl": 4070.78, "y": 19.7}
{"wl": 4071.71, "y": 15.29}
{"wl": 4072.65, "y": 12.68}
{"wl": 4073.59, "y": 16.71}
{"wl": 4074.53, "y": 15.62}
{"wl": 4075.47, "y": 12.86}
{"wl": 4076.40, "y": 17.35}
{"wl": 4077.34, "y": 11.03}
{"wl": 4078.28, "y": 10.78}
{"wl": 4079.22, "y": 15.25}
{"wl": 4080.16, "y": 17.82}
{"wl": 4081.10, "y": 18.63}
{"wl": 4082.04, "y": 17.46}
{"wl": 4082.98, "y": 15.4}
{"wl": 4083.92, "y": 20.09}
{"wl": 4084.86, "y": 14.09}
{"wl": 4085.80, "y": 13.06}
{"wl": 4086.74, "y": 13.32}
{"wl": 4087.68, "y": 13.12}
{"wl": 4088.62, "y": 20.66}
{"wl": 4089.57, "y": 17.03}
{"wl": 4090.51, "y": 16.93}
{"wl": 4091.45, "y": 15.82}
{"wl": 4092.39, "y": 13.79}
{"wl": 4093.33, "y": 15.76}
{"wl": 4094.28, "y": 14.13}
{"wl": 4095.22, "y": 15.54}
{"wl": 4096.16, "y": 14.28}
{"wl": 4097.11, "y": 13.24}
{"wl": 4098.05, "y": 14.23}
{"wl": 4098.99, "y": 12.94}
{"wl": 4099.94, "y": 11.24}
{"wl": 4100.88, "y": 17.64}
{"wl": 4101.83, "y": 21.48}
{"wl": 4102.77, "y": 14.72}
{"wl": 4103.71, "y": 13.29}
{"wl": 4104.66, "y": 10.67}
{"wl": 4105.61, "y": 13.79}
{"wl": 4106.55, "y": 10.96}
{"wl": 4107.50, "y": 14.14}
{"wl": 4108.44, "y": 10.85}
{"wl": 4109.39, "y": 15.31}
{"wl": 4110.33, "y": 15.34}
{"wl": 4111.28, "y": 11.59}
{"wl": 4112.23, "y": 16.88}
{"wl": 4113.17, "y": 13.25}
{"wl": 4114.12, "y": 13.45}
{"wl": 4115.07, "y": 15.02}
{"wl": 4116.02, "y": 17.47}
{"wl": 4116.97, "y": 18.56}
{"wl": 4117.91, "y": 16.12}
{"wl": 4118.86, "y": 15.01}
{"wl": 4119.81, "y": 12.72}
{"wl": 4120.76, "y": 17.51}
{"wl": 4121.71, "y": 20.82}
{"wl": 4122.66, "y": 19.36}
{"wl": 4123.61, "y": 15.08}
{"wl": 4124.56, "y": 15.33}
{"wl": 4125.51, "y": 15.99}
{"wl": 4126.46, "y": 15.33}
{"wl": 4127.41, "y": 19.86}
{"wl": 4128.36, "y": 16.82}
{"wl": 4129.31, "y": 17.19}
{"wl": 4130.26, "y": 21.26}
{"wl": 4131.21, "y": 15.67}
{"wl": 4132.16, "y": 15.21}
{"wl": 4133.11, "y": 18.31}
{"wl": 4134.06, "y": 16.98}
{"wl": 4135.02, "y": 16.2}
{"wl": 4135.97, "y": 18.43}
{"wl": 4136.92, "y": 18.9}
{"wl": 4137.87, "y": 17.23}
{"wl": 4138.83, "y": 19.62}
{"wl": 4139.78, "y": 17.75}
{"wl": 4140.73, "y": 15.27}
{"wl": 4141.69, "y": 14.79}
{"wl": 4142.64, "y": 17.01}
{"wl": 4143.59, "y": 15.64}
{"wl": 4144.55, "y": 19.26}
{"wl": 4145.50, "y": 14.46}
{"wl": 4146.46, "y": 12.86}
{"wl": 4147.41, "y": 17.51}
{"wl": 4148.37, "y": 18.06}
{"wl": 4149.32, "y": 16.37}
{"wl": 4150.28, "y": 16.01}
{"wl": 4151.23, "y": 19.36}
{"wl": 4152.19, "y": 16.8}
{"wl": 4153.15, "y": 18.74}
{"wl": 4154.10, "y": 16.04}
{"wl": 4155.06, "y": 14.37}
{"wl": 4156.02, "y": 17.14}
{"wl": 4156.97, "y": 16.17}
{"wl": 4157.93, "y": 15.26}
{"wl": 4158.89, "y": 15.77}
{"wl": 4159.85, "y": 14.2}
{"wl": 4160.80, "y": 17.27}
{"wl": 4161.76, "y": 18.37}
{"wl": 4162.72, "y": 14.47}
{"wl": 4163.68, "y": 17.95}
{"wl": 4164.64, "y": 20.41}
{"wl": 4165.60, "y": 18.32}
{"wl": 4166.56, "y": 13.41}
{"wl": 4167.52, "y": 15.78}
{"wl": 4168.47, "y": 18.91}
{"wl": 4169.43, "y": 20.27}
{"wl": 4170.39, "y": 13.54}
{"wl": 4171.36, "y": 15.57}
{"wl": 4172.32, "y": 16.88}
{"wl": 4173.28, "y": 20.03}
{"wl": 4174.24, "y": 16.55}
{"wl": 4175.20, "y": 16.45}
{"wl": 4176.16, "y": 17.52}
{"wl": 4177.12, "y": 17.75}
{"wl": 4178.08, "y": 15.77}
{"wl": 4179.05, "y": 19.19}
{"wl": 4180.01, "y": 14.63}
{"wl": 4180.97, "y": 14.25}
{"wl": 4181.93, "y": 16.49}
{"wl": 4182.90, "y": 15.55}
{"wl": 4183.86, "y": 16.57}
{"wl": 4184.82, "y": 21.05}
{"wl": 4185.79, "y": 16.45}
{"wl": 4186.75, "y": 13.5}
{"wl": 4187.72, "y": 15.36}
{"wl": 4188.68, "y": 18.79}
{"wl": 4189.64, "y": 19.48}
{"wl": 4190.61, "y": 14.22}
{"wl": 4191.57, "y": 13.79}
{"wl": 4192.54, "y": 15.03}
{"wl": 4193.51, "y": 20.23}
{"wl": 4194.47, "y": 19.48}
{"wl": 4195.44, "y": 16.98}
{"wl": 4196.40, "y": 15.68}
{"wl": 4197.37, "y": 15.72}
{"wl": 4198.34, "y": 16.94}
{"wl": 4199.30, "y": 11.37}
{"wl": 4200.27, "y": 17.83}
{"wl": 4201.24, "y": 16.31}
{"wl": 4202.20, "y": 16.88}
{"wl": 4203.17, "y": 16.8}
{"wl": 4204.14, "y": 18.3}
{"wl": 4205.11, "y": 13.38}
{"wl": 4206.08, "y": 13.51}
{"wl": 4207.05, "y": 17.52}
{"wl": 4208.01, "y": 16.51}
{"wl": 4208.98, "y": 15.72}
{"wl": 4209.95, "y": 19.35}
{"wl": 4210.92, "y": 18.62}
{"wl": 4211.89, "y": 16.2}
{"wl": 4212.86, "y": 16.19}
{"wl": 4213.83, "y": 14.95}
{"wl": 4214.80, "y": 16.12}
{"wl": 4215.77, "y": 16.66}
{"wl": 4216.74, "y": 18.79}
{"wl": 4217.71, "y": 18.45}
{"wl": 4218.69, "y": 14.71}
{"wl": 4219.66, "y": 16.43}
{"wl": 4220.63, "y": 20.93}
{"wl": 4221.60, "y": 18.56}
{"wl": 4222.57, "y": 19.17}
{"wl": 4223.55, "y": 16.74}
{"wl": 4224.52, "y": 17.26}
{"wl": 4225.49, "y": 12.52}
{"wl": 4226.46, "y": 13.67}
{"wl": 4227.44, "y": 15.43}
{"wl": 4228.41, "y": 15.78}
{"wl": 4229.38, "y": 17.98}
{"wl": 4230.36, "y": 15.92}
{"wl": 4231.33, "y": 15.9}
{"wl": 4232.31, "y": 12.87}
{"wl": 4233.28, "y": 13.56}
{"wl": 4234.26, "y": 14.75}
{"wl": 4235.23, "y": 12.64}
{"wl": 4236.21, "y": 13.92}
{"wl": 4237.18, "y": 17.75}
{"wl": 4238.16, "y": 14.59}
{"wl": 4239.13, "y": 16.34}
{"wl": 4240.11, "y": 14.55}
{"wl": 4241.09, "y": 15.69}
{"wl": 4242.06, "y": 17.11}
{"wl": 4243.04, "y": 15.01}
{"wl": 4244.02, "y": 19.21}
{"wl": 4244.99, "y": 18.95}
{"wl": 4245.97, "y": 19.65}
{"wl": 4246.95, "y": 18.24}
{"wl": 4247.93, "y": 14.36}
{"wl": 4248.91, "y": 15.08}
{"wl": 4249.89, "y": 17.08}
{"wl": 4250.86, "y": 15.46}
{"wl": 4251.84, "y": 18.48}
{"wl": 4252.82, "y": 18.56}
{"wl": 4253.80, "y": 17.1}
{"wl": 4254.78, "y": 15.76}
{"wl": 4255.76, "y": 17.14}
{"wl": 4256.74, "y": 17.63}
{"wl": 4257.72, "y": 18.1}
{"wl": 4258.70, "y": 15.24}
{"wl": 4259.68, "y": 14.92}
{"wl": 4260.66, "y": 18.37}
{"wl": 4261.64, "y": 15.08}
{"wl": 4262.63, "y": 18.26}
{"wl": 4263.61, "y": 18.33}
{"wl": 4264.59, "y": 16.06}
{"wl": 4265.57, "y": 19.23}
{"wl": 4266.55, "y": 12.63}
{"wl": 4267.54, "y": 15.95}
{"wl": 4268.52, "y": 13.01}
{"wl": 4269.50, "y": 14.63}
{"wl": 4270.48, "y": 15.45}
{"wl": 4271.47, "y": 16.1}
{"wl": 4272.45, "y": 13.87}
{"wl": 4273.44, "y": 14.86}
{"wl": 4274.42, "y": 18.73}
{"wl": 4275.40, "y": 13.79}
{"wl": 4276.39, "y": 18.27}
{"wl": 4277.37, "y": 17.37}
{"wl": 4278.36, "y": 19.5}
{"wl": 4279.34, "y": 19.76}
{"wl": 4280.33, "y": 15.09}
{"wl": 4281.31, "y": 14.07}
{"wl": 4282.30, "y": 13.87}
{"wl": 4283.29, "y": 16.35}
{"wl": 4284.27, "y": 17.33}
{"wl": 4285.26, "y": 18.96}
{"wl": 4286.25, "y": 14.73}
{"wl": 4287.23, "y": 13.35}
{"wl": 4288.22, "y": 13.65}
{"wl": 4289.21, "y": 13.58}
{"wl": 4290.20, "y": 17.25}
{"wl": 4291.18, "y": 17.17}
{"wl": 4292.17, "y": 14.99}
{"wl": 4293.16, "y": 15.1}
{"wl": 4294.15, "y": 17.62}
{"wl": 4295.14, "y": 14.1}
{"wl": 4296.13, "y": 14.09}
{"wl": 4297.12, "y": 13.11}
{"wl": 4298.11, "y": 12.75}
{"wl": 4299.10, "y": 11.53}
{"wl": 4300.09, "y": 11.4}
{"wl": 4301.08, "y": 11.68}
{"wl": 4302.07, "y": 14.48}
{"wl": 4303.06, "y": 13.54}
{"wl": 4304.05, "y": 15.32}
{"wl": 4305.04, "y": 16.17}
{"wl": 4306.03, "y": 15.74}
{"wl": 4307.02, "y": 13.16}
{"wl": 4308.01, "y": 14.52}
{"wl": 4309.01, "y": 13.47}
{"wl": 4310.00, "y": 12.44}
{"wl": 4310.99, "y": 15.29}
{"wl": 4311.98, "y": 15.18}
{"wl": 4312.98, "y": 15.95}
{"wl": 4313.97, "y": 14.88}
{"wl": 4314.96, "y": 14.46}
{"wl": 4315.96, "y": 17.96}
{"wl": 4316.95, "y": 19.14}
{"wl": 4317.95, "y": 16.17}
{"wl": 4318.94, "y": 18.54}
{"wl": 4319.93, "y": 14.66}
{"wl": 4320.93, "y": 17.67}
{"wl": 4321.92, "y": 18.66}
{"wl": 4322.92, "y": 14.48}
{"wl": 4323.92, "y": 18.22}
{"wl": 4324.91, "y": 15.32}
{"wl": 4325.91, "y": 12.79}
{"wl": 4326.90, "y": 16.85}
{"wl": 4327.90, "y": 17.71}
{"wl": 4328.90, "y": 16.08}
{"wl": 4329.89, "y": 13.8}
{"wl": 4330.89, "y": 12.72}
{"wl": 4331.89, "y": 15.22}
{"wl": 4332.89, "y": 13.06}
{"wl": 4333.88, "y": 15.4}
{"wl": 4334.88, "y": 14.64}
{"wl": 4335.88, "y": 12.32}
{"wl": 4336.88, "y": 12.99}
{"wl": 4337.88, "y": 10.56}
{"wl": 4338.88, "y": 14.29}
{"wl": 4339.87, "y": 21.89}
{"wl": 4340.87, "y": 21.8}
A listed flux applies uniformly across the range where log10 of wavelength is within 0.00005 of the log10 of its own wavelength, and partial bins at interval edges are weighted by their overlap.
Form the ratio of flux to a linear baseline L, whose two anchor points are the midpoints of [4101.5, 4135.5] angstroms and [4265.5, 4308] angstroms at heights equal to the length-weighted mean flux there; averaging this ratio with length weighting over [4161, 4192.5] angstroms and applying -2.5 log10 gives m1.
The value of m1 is -0.08 mag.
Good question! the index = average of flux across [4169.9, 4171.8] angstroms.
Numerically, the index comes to 14.5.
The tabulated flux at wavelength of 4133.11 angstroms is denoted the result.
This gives 18.31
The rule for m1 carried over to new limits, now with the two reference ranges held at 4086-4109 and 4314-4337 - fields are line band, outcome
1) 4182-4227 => -0.11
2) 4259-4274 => -0.03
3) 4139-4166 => -0.13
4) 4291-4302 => 0.12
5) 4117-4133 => -0.15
